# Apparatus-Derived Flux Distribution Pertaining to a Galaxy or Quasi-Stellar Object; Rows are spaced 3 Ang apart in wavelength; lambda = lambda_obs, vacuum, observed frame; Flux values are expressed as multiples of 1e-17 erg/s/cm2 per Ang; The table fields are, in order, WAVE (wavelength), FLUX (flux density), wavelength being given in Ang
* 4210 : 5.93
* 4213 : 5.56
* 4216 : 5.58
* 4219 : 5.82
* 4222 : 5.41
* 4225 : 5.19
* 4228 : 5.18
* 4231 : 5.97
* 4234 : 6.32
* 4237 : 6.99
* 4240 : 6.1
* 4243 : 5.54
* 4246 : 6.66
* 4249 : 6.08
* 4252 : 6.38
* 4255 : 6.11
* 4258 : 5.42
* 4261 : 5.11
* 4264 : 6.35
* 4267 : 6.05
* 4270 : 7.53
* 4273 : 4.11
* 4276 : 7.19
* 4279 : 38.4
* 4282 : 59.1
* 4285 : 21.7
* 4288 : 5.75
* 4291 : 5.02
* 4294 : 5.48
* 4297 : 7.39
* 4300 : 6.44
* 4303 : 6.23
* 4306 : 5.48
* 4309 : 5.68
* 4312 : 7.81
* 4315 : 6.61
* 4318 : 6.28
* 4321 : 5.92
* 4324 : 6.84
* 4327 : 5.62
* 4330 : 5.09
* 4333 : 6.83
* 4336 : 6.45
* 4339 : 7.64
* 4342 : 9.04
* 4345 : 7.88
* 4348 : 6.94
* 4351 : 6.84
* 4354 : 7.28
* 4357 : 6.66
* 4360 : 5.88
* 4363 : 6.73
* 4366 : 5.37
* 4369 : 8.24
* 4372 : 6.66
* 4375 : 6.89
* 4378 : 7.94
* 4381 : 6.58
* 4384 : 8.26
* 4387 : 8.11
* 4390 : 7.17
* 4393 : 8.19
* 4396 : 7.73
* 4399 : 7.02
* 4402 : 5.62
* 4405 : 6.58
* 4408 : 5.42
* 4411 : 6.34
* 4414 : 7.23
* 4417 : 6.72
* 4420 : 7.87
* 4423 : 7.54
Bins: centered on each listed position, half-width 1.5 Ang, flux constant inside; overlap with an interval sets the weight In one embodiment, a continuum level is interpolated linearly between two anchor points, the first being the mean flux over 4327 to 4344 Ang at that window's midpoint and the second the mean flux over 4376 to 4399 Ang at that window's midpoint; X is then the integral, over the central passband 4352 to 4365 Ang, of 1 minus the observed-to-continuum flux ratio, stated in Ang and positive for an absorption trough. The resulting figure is 1.15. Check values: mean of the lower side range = 6.91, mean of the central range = 6.6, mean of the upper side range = 7.65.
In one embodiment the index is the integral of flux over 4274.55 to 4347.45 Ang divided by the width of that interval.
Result 10.6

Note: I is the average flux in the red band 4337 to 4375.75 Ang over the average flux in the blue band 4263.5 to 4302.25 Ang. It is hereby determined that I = 0.51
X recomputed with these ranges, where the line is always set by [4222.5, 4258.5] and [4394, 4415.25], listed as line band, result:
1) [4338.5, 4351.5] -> -2.8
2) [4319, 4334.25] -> 0.6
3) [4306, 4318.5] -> -0.5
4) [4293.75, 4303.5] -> -0.5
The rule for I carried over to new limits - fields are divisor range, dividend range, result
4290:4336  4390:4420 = 1.10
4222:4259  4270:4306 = 2.42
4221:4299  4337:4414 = 0.72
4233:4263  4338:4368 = 1.16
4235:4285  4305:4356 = 0.58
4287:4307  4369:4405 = 1.22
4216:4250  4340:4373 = 1.19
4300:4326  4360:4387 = 1.11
